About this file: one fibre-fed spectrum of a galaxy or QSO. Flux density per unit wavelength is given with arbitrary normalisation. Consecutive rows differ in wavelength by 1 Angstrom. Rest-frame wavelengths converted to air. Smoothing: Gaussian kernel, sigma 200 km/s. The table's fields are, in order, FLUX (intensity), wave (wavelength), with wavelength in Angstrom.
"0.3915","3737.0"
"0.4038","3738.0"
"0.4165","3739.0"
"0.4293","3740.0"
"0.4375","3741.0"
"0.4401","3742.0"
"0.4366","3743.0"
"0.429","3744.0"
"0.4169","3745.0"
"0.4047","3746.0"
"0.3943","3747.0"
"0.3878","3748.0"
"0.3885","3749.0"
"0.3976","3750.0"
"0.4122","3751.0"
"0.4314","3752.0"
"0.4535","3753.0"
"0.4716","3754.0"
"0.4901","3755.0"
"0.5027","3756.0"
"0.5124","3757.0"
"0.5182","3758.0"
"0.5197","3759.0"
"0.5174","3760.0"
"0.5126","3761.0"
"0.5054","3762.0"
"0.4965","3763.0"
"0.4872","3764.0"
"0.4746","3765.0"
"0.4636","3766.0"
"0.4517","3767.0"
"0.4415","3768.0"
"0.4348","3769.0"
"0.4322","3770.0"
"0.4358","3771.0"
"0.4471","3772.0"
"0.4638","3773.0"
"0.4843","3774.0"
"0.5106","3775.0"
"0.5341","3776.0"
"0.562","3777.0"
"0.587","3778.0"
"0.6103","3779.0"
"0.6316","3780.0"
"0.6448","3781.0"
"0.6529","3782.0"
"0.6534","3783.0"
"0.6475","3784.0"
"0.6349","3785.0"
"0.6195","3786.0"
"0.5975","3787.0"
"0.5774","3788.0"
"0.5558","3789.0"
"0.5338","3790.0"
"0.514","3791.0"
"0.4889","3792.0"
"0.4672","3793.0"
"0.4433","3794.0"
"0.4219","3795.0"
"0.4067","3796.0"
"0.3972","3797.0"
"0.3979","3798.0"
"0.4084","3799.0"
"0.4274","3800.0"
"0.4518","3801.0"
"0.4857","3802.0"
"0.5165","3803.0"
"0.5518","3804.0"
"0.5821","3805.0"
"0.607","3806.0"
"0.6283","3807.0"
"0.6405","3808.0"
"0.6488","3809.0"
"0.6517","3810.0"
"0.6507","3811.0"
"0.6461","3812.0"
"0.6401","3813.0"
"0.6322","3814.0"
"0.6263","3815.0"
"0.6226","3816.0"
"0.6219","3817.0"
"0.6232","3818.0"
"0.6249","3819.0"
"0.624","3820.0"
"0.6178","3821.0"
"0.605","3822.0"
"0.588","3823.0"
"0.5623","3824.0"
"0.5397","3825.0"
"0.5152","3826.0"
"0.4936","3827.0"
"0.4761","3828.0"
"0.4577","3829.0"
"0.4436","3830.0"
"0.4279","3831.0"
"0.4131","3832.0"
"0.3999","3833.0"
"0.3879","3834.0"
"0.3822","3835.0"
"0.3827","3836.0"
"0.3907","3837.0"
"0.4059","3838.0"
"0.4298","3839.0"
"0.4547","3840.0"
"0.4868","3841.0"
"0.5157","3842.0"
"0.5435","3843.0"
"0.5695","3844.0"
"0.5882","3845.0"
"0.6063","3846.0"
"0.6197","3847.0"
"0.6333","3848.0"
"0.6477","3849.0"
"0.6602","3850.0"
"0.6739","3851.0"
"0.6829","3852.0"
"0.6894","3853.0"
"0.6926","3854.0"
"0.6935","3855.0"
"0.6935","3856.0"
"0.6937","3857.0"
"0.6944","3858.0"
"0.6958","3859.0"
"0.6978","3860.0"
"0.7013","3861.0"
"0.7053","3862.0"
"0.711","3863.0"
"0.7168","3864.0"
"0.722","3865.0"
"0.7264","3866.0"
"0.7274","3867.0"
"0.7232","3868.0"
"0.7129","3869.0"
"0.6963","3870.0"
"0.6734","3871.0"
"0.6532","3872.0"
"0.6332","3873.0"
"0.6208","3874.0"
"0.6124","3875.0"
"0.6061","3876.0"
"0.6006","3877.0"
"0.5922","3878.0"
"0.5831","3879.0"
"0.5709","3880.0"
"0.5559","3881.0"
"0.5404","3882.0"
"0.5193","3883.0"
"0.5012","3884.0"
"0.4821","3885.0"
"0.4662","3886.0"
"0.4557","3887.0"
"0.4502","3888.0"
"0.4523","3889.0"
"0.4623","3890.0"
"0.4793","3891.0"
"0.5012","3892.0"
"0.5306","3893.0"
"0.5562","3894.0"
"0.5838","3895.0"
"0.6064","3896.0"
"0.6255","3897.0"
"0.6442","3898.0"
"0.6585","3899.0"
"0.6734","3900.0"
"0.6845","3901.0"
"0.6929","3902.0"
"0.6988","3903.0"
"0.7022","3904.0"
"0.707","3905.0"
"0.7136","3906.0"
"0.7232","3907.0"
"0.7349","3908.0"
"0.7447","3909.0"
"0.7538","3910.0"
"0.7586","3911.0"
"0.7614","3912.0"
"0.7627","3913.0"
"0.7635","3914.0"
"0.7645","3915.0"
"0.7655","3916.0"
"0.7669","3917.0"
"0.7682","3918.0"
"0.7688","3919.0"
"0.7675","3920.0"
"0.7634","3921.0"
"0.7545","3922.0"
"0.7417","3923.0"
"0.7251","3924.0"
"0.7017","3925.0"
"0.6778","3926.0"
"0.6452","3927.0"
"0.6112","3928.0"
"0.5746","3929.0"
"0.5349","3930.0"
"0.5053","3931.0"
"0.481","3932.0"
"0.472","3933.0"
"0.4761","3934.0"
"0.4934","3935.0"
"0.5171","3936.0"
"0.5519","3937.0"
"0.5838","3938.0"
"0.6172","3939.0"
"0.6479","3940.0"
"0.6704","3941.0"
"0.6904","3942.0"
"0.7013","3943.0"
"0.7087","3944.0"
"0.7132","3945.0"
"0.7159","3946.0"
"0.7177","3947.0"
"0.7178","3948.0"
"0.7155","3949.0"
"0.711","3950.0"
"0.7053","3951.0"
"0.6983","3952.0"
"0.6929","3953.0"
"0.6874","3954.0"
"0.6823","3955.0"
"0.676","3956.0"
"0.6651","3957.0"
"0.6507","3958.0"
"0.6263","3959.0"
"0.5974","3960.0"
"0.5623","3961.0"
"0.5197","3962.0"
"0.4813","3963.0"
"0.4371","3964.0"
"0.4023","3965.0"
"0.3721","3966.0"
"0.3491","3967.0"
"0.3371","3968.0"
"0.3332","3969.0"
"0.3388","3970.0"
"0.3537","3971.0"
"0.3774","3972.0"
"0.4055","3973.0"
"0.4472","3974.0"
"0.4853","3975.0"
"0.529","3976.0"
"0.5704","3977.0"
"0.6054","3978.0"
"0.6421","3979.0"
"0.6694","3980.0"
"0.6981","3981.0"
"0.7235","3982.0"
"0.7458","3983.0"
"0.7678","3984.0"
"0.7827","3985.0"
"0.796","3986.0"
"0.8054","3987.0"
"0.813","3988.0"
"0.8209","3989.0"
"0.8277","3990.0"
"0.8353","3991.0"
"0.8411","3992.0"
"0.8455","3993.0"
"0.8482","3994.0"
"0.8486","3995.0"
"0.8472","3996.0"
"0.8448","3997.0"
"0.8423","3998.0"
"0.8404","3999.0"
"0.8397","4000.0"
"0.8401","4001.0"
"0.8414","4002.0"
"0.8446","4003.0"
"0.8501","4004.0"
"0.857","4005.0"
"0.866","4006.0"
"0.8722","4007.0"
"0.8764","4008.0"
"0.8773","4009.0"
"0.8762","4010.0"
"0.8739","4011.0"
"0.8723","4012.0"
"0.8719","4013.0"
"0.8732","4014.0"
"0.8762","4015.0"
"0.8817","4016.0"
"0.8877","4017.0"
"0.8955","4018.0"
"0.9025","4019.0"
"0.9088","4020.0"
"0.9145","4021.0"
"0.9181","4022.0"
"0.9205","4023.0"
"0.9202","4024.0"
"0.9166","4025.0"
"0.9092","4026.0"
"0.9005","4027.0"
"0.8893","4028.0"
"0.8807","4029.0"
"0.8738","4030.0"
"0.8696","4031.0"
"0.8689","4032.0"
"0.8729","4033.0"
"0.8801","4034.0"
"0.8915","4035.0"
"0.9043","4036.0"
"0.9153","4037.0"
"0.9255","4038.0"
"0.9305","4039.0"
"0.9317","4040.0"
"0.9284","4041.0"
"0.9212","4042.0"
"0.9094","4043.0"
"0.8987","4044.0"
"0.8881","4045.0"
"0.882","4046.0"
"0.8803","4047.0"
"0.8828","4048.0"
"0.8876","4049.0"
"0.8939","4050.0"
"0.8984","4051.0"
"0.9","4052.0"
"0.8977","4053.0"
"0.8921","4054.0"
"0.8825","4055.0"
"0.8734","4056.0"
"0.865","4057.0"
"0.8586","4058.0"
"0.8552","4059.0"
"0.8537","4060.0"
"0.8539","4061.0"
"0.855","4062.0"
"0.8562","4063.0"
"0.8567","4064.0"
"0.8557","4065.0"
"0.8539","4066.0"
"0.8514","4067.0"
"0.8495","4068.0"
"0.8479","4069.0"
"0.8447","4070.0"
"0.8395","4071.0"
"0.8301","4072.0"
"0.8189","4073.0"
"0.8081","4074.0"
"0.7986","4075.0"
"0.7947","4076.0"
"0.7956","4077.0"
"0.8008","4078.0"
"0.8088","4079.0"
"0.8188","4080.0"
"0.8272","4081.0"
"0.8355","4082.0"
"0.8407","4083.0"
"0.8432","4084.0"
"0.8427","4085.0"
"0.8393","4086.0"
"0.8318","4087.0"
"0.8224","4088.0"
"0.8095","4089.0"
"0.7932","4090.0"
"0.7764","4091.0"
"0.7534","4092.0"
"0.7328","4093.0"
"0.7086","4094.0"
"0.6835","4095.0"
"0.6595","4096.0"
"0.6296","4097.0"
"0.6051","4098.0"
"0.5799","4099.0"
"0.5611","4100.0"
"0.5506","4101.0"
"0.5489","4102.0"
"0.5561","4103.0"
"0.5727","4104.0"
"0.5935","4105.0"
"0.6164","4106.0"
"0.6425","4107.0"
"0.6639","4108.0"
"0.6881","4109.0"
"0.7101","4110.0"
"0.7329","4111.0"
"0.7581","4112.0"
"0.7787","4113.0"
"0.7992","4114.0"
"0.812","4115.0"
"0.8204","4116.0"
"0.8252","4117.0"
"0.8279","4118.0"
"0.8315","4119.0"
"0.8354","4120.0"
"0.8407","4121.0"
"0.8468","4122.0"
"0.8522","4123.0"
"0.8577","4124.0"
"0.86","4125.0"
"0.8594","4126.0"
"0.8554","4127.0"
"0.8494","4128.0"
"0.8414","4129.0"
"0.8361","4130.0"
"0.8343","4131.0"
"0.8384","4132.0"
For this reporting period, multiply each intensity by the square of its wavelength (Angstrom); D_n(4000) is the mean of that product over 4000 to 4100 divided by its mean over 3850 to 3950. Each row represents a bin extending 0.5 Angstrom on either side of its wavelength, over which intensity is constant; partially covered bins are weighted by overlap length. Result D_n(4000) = 1.4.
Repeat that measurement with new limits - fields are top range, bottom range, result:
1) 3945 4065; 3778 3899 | 1.48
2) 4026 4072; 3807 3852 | 1.79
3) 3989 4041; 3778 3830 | 1.74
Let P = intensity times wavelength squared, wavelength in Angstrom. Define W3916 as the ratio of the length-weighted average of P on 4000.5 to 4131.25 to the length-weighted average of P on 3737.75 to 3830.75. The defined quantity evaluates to 1.8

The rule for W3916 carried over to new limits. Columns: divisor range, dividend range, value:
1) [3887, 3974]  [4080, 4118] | 1.28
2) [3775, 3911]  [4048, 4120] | 1.51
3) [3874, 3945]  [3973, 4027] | 1.35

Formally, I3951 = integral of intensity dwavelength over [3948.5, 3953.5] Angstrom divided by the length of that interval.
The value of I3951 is 0.705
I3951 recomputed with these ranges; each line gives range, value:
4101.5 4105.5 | 0.568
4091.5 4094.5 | 0.732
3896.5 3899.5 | 0.643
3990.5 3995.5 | 0.844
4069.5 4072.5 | 0.838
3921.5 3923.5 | 0.748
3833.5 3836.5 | 0.384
